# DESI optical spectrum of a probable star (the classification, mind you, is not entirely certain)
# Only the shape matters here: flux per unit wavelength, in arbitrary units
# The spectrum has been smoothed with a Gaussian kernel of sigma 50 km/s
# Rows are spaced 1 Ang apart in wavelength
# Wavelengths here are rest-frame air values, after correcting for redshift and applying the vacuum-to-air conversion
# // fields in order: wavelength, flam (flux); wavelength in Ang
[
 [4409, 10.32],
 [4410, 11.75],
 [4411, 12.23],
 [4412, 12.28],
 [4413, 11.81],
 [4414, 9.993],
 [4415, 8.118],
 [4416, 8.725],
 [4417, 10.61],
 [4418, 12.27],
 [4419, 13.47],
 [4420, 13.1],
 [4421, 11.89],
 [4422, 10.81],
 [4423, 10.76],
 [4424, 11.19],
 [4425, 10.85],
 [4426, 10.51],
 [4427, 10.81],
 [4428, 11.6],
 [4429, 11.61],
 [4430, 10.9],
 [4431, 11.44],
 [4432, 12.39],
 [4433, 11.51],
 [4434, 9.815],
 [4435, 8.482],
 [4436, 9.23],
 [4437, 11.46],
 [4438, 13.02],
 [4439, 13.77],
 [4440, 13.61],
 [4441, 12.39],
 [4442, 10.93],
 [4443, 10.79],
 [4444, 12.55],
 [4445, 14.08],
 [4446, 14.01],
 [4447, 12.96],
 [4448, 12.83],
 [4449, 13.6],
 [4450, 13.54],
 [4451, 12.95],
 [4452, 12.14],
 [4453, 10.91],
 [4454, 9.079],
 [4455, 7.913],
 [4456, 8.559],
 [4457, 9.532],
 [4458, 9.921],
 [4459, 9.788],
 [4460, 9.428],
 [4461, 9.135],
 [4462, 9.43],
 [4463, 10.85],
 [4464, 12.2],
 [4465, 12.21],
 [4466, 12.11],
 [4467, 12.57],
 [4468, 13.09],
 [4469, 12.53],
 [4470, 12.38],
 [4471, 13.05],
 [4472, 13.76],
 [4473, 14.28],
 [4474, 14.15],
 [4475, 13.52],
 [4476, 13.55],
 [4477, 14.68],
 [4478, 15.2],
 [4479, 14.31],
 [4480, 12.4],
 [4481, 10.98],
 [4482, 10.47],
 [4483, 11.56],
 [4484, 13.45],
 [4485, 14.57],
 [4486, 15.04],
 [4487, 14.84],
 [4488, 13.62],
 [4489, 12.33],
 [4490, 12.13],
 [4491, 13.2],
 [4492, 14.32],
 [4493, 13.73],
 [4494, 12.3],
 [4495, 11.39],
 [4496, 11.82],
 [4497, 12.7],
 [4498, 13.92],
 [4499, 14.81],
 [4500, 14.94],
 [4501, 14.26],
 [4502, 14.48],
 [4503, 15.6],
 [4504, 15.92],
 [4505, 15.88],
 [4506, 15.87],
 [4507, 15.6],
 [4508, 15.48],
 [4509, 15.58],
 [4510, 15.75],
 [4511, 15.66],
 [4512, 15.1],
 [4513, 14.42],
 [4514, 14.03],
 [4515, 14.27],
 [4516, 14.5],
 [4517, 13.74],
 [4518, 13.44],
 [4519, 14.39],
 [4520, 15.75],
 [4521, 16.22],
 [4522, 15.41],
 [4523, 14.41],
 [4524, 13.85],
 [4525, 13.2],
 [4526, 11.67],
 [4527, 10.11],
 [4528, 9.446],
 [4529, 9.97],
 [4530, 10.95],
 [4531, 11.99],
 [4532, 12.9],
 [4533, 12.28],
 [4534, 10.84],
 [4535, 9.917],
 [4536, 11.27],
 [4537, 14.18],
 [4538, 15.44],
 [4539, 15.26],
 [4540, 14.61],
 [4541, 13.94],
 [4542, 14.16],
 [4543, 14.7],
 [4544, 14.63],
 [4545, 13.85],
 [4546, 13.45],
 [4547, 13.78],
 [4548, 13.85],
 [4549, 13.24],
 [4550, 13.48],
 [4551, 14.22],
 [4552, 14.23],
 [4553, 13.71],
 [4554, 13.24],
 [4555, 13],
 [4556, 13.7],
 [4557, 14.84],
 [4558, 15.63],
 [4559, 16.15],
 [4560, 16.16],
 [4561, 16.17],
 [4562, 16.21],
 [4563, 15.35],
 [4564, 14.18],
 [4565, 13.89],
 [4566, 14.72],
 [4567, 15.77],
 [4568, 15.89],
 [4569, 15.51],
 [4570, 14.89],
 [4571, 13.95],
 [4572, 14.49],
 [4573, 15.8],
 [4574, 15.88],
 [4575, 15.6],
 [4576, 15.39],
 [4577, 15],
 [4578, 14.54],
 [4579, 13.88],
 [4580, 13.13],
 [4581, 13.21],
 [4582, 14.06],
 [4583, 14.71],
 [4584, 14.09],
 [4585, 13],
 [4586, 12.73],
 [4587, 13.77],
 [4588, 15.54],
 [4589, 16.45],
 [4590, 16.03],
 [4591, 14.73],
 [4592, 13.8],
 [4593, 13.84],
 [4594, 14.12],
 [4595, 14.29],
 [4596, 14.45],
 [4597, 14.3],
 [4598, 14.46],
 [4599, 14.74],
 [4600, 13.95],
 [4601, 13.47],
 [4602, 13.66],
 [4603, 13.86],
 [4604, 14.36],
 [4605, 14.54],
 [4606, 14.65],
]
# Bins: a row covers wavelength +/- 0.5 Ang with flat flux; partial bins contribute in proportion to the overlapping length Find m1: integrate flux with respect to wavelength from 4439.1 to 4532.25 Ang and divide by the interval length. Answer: 13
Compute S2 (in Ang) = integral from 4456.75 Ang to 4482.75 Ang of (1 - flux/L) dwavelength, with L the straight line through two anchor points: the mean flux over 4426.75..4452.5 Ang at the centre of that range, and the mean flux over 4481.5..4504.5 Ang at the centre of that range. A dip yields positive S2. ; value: 1.50 Ang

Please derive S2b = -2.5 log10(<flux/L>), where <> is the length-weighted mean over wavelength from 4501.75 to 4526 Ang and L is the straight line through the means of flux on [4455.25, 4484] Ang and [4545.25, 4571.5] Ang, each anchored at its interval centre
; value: -0.12 mag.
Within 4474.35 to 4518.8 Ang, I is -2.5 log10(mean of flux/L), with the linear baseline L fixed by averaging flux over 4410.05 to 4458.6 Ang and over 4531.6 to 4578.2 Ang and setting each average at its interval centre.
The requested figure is -0.09 mag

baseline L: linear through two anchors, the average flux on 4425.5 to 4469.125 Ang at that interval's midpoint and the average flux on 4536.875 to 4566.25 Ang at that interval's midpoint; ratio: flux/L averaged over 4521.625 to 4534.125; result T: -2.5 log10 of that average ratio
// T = 0.14 mag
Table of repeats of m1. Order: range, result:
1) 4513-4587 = 14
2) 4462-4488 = 13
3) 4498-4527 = 14.7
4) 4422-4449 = 11.7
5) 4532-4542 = 13.1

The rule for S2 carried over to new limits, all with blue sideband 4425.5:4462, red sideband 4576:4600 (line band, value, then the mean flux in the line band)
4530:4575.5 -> -2.1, 14.2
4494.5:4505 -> -1.4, 14.1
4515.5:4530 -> -0.3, 13.2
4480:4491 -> -0.7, 12.9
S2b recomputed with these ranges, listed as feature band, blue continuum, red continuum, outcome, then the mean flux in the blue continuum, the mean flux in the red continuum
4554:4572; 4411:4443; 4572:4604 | -0.081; 11.3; 14.4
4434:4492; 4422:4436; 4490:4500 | -0.013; 10.8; 13.2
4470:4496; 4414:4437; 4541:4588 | -0.075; 10.9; 14.5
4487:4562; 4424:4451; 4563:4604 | -0.035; 11.9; 14.5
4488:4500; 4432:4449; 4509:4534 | -0.008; 12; 13.5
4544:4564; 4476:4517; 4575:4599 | -0.015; 14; 14.4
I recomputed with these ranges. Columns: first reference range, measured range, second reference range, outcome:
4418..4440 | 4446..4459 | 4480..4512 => 0.10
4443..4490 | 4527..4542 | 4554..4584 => 0.14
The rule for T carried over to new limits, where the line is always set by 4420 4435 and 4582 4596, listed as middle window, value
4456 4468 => 0.11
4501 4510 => -0.22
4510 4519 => -0.13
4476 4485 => -0.07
